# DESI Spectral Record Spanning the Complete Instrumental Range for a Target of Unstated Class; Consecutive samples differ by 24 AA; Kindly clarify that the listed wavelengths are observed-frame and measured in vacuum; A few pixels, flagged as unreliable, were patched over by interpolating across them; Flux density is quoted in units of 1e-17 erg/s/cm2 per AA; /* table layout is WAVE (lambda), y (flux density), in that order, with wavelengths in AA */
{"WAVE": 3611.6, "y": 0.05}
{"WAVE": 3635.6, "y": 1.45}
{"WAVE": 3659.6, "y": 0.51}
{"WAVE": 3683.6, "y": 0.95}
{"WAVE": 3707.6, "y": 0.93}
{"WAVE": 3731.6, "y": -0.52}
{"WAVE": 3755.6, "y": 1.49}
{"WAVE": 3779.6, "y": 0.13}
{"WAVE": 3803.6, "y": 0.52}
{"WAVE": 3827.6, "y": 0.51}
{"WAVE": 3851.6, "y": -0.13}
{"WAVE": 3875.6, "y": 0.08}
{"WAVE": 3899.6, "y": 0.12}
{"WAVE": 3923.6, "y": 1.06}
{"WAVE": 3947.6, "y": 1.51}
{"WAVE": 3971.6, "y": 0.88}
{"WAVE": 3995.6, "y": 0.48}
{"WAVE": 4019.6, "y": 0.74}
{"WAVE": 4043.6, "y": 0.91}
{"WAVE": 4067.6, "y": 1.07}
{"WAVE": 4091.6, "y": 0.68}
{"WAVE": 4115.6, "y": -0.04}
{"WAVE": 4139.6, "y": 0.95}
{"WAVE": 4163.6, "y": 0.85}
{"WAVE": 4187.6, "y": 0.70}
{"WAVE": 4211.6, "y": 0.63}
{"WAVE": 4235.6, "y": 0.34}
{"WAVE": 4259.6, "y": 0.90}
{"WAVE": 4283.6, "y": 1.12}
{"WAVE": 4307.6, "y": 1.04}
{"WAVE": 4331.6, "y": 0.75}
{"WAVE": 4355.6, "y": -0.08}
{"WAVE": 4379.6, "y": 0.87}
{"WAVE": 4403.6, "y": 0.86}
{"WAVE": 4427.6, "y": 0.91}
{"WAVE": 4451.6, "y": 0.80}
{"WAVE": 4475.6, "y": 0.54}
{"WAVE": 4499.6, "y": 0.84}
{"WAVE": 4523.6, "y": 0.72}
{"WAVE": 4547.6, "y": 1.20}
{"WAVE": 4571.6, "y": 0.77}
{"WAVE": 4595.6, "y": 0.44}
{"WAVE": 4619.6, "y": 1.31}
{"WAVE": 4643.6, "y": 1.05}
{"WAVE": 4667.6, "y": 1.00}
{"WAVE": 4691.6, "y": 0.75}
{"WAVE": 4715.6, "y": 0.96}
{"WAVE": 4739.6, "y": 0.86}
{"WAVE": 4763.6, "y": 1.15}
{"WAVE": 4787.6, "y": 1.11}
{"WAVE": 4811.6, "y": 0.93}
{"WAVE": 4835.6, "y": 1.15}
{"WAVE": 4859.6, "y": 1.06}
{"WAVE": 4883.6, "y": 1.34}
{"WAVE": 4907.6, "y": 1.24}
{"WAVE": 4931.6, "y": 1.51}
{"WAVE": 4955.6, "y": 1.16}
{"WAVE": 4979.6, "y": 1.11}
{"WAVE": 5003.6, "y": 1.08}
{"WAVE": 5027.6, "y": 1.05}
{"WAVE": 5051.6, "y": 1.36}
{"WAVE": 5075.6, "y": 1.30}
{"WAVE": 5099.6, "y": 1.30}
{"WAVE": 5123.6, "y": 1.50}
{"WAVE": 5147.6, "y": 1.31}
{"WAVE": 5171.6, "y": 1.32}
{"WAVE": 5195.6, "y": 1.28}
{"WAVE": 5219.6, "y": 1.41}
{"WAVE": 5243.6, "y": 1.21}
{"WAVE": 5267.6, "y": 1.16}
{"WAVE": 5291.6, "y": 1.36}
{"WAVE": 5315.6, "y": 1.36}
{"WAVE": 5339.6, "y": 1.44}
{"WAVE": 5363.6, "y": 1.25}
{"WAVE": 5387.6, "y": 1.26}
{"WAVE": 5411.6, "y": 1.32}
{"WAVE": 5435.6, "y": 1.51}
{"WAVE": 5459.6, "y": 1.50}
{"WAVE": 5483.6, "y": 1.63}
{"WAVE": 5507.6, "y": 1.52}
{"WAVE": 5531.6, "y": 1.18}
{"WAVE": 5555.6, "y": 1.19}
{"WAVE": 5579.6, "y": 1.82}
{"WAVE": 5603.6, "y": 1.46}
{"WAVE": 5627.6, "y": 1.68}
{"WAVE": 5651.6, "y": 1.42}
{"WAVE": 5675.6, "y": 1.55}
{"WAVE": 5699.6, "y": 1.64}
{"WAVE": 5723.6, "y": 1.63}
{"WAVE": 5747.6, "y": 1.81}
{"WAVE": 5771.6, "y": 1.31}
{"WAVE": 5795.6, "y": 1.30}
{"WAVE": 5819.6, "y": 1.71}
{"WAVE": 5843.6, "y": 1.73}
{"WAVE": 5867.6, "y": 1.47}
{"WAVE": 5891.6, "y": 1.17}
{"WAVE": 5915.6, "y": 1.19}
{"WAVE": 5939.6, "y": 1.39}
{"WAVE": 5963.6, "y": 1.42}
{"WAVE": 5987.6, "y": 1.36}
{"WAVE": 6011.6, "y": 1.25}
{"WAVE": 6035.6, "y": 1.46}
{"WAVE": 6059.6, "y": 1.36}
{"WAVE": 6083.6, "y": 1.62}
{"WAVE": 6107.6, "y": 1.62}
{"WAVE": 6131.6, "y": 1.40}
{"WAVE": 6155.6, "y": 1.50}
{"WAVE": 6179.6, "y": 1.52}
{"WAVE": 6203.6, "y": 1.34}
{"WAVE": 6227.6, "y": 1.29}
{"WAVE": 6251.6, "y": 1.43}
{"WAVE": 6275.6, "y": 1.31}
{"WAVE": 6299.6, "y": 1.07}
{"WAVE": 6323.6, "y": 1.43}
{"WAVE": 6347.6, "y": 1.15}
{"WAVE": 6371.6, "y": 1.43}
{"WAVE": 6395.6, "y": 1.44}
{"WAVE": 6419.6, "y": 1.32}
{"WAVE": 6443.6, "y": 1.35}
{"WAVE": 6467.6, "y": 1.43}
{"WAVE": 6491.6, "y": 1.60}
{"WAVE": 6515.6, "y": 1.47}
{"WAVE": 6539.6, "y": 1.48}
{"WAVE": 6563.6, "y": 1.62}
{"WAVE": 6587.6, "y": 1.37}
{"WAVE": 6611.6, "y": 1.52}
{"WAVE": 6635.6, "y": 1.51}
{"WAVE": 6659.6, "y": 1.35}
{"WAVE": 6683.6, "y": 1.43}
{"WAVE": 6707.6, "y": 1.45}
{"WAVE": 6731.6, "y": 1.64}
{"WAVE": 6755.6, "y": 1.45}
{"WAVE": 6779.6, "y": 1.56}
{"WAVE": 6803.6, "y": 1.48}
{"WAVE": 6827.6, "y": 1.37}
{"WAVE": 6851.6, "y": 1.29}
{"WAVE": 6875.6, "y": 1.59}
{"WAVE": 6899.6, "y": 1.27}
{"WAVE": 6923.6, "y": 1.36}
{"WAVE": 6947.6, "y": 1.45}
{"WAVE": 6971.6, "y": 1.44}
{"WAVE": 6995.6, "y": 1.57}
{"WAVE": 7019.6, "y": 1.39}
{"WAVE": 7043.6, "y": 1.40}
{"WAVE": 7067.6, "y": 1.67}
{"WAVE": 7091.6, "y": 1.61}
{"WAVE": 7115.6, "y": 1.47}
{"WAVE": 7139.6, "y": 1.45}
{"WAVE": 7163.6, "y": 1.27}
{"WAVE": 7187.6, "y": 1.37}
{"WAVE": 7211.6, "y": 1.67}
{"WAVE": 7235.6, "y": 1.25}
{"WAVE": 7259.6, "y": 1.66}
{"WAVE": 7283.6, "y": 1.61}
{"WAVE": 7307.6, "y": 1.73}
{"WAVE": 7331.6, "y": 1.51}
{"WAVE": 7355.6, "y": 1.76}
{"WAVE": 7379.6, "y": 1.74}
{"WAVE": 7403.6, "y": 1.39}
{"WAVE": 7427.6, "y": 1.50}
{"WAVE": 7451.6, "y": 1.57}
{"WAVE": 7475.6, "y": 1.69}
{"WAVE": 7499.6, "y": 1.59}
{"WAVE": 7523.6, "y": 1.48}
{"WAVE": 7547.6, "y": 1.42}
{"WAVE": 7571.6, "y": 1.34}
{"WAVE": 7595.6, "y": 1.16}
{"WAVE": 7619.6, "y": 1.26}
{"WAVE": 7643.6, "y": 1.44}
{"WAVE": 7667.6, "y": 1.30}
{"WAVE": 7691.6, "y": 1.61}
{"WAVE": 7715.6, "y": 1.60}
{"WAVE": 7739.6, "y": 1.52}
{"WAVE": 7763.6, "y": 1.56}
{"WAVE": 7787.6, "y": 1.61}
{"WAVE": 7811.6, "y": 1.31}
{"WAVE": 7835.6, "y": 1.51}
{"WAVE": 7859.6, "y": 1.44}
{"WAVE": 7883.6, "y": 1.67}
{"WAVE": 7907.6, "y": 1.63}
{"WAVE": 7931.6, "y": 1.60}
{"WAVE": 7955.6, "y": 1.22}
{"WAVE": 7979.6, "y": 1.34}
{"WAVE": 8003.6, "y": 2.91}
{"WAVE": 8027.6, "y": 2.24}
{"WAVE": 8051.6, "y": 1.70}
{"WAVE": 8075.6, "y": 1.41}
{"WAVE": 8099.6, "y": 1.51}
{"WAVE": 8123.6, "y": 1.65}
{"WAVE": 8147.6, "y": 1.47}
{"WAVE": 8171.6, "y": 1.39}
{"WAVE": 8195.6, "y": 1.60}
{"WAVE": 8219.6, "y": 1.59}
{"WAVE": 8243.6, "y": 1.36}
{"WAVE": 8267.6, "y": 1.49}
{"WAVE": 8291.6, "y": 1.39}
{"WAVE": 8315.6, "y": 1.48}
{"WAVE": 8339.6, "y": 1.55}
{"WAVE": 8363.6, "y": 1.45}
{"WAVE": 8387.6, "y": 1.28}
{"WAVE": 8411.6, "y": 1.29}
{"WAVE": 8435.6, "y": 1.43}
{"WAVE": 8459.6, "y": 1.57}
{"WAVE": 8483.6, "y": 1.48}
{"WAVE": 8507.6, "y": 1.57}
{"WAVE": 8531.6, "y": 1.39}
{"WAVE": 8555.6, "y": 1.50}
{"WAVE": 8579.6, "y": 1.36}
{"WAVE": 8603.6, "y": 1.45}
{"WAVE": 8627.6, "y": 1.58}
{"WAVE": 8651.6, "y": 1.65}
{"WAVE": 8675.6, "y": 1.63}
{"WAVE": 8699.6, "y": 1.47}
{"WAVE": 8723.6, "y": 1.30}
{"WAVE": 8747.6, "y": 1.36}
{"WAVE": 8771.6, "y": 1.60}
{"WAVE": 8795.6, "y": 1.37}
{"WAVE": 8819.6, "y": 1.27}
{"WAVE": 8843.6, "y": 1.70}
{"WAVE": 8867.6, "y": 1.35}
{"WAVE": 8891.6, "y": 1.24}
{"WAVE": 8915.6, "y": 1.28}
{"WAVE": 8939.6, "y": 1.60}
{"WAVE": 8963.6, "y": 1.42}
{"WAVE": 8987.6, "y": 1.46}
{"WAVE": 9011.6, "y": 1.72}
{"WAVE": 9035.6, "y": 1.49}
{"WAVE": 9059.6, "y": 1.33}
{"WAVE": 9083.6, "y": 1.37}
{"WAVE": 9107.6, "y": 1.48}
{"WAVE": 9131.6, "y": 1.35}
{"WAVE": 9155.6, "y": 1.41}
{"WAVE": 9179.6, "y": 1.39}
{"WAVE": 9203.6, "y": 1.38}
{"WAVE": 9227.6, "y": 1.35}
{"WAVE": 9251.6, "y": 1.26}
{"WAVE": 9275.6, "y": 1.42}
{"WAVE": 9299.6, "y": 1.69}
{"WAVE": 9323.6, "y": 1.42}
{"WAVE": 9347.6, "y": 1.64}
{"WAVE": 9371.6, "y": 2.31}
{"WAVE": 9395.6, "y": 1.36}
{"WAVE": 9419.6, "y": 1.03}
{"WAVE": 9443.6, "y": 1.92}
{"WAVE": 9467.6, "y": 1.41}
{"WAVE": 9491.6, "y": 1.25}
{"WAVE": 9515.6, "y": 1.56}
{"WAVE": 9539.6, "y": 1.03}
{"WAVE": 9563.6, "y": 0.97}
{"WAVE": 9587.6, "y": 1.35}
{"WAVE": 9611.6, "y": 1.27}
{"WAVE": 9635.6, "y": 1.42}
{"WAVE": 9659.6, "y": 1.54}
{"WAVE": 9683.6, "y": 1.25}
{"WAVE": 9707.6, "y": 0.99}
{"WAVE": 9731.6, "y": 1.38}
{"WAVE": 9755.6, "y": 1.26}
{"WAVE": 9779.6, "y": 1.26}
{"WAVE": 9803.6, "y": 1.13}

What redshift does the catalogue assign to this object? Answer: 0.221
